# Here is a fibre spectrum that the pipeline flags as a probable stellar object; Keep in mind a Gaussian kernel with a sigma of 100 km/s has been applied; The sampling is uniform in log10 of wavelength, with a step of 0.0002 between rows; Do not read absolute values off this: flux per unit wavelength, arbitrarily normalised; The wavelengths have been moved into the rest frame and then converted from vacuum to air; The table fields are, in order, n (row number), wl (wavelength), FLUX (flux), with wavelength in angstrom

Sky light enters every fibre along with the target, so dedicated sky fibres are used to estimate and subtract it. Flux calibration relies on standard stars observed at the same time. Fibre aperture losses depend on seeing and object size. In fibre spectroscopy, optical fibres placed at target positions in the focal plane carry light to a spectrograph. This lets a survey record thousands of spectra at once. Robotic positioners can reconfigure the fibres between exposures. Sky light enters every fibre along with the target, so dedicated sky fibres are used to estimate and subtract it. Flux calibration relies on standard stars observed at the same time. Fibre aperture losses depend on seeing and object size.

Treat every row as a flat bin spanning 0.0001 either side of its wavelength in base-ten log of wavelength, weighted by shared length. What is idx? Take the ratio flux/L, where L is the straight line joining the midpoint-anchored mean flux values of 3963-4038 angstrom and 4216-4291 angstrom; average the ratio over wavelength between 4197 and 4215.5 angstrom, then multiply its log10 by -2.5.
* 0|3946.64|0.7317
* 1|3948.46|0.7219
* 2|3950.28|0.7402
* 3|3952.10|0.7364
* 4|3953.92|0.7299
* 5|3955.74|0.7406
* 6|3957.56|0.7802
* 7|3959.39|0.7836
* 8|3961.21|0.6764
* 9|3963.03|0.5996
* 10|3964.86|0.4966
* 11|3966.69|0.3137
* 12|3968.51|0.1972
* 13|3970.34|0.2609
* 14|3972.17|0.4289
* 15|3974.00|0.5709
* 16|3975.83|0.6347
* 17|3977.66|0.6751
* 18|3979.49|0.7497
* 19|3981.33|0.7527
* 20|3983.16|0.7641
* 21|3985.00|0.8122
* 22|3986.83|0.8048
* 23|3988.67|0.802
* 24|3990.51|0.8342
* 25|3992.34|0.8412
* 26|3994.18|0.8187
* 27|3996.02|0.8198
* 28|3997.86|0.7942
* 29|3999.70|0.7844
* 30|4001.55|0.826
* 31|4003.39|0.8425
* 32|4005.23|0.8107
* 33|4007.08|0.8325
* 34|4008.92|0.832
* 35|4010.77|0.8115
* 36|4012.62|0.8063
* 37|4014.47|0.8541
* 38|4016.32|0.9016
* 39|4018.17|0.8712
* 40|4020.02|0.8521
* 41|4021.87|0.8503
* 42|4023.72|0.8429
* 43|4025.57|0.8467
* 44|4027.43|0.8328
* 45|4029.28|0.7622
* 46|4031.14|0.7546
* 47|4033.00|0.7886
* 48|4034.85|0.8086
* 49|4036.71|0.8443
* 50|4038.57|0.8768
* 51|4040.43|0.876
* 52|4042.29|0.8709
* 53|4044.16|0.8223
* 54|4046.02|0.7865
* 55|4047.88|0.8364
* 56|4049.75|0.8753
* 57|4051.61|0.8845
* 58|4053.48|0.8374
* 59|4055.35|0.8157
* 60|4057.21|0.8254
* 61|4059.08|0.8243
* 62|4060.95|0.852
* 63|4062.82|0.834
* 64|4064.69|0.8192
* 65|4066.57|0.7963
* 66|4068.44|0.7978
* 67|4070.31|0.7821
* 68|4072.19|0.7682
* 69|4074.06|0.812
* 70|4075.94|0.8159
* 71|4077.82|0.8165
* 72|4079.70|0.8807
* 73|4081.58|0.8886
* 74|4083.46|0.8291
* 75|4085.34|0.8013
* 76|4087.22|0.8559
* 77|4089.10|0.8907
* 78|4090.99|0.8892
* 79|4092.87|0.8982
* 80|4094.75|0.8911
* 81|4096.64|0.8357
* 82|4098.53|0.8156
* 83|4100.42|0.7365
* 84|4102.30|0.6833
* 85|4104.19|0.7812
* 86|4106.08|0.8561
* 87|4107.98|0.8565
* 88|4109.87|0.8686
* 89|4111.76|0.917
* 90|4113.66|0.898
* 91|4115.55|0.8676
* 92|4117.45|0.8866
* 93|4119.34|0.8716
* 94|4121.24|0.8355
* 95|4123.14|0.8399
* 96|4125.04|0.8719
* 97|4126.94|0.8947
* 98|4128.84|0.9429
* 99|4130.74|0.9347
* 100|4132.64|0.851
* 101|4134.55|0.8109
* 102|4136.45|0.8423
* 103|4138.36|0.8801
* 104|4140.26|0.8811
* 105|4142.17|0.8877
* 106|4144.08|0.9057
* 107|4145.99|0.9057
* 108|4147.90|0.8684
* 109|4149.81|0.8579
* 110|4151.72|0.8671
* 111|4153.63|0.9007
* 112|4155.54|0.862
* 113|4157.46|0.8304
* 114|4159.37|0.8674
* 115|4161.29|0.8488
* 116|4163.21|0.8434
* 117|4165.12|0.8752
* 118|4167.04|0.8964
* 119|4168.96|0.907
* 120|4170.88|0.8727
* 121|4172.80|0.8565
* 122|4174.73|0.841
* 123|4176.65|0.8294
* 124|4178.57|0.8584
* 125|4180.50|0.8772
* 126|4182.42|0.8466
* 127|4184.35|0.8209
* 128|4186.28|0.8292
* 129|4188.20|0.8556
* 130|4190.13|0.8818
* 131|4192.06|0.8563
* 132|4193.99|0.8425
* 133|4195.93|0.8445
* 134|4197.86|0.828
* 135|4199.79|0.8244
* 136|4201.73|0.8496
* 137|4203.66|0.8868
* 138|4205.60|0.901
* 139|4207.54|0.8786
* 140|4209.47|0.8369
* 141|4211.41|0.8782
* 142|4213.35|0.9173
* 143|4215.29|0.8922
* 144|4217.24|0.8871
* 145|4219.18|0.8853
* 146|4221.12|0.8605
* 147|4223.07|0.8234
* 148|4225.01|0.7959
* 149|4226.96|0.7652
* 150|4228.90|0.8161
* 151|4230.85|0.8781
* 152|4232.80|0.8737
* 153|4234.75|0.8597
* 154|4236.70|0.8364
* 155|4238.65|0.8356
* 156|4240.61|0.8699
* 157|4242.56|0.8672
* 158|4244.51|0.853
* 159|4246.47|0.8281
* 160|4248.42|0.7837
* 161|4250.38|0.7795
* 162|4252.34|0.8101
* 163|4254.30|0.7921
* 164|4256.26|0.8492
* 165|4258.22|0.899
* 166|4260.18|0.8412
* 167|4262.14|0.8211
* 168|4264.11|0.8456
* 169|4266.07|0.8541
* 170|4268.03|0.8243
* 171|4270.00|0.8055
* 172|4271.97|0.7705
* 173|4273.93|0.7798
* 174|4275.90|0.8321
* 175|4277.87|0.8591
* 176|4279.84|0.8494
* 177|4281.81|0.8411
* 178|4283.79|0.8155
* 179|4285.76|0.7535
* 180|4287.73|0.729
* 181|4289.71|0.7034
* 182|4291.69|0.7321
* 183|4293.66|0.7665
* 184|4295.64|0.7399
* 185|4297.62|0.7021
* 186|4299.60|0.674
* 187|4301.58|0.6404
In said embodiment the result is -0.08 mag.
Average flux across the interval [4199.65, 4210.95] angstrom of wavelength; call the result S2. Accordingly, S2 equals 0.866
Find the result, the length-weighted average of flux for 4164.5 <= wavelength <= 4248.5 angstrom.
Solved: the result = 0.855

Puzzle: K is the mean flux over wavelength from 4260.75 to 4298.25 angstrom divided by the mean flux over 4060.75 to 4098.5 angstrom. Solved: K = 0.95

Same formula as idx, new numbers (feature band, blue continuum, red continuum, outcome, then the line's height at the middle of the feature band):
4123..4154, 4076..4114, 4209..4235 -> -0.04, 0.847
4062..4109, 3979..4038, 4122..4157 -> 0.04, 0.853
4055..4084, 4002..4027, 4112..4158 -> 0.05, 0.858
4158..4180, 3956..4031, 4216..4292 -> -0.09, 0.795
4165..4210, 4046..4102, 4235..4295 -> -0.05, 0.822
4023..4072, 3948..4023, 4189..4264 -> -0.09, 0.758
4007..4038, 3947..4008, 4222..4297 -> -0.16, 0.716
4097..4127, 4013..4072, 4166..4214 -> 0.01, 0.845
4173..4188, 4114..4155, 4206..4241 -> 0.03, 0.866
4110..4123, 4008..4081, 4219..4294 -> -0.06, 0.827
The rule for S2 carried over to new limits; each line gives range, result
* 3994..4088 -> 0.829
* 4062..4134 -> 0.845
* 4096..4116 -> 0.828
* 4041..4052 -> 0.845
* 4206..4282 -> 0.841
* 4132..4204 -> 0.86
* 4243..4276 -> 0.822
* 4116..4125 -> 0.86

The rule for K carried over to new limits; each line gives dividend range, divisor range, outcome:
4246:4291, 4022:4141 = 0.96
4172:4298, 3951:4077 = 1.08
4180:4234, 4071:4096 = 1.01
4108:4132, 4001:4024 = 1.05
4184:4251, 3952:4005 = 1.24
